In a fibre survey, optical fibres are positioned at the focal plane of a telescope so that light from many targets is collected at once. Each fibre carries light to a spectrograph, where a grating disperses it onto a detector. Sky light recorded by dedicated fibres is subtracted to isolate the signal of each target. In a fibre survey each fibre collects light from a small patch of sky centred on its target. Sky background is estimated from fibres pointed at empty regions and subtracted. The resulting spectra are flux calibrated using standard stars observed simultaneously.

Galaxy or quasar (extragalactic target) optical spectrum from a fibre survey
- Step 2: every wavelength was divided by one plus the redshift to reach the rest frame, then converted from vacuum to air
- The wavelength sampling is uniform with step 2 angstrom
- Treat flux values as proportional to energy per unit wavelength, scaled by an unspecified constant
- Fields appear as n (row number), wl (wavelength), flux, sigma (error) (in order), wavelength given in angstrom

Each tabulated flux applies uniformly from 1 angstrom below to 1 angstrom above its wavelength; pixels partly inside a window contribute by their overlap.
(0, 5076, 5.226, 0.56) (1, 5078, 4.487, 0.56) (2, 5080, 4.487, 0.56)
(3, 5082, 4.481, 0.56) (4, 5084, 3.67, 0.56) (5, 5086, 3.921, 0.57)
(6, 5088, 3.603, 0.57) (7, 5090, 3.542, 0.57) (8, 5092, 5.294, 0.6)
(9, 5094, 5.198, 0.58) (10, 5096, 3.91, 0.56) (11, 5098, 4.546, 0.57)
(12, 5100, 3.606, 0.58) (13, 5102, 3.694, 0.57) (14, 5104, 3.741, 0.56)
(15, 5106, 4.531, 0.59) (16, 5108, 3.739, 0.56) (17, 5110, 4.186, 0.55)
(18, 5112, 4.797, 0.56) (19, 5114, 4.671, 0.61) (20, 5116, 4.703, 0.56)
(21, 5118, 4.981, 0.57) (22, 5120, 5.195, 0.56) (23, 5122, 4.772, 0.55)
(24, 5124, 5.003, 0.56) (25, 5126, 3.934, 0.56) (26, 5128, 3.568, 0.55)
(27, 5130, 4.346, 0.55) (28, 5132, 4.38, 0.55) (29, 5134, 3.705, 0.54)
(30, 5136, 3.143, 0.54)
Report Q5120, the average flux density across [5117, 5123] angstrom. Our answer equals 4.98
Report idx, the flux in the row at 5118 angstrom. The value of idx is 4.981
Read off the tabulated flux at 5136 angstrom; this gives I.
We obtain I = 3.143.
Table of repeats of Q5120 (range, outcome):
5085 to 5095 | 4.31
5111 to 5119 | 4.79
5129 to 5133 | 4.36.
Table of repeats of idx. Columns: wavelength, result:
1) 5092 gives 5.294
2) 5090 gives 3.542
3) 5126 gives 3.934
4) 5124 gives 5.003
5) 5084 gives 3.67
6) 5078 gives 4.487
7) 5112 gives 4.797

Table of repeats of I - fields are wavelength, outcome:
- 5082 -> 4.481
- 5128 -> 3.568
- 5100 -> 3.606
